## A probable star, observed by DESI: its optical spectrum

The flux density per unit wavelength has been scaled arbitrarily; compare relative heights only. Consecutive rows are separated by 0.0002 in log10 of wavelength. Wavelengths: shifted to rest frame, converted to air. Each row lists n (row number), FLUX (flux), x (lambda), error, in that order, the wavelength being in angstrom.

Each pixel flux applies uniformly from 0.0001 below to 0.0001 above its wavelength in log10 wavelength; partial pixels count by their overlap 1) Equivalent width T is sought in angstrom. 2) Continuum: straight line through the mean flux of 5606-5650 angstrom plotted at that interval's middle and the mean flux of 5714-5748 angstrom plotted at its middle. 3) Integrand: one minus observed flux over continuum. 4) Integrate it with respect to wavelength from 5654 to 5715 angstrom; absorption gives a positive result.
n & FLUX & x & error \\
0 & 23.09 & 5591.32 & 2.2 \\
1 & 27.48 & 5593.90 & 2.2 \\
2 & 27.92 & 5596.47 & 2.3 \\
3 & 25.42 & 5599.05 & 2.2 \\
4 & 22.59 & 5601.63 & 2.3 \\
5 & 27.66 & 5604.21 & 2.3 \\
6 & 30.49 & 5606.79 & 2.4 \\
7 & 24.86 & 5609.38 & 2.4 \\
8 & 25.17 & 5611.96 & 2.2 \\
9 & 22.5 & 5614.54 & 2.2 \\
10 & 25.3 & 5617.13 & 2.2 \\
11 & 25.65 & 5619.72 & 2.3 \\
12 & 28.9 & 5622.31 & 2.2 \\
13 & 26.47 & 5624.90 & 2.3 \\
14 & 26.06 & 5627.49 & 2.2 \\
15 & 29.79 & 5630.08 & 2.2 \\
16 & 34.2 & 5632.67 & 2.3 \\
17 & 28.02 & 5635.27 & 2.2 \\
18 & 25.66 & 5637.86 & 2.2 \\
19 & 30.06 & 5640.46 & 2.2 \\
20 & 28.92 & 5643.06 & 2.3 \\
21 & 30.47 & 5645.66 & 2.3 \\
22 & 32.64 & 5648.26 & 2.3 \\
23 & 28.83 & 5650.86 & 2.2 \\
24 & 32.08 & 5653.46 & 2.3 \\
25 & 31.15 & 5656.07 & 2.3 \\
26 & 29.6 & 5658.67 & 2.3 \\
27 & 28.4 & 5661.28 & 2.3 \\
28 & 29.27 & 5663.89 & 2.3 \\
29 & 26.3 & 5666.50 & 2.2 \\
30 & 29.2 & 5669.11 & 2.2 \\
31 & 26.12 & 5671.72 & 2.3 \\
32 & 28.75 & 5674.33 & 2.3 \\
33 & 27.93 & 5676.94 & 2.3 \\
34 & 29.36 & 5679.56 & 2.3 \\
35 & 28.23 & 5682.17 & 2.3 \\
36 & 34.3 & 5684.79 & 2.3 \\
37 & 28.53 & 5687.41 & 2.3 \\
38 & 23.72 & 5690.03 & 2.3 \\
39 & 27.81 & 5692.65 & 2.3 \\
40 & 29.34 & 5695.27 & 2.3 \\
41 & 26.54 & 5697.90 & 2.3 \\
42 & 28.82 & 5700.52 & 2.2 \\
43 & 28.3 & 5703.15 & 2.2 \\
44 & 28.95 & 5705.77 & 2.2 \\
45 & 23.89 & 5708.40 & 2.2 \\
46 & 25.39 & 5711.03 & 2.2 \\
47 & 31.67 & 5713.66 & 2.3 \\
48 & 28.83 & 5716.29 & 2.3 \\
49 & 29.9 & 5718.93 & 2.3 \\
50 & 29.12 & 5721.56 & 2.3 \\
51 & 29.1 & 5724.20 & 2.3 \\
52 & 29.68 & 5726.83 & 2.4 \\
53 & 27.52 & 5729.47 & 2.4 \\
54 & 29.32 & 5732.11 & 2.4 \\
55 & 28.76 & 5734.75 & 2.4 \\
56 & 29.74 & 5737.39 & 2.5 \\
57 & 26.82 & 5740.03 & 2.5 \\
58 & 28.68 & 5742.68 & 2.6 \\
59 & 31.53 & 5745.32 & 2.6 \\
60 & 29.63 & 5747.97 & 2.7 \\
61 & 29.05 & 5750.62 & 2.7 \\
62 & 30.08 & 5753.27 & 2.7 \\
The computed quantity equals 0.5 angstrom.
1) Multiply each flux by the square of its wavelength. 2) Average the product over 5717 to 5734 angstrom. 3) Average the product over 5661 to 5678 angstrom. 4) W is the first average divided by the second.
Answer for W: 1.1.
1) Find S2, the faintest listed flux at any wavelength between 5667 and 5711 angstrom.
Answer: 23.72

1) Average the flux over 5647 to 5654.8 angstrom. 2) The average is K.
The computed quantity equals 31.2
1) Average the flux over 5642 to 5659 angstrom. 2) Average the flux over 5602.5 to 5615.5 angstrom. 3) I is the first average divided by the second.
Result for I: 1.17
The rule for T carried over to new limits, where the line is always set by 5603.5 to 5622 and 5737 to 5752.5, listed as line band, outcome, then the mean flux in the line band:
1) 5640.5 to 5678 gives -2.96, 29.3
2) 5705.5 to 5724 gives 0.16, 28.3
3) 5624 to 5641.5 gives -1.39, 28.6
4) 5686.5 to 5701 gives 0.34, 27.4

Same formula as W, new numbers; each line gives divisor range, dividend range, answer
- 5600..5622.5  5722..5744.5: 1.17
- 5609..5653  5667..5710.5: 1.02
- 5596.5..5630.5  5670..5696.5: 1.11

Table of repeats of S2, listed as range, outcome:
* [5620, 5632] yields 26.06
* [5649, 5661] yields 28.83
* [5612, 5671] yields 22.5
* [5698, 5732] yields 23.89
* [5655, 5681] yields 26.12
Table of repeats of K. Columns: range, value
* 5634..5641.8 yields 27.9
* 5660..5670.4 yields 28.3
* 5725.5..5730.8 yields 28.6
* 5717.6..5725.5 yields 29.3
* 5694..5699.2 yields 27.9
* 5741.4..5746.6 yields 30.1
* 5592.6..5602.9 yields 25.9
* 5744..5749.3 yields 30.6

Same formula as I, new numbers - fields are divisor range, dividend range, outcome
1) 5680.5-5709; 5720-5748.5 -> 1.03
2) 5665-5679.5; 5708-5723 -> 1.02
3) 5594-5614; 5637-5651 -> 1.13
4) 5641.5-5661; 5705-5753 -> 0.95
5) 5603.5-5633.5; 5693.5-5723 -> 1.04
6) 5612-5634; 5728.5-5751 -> 1.07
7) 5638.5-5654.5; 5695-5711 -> 0.90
